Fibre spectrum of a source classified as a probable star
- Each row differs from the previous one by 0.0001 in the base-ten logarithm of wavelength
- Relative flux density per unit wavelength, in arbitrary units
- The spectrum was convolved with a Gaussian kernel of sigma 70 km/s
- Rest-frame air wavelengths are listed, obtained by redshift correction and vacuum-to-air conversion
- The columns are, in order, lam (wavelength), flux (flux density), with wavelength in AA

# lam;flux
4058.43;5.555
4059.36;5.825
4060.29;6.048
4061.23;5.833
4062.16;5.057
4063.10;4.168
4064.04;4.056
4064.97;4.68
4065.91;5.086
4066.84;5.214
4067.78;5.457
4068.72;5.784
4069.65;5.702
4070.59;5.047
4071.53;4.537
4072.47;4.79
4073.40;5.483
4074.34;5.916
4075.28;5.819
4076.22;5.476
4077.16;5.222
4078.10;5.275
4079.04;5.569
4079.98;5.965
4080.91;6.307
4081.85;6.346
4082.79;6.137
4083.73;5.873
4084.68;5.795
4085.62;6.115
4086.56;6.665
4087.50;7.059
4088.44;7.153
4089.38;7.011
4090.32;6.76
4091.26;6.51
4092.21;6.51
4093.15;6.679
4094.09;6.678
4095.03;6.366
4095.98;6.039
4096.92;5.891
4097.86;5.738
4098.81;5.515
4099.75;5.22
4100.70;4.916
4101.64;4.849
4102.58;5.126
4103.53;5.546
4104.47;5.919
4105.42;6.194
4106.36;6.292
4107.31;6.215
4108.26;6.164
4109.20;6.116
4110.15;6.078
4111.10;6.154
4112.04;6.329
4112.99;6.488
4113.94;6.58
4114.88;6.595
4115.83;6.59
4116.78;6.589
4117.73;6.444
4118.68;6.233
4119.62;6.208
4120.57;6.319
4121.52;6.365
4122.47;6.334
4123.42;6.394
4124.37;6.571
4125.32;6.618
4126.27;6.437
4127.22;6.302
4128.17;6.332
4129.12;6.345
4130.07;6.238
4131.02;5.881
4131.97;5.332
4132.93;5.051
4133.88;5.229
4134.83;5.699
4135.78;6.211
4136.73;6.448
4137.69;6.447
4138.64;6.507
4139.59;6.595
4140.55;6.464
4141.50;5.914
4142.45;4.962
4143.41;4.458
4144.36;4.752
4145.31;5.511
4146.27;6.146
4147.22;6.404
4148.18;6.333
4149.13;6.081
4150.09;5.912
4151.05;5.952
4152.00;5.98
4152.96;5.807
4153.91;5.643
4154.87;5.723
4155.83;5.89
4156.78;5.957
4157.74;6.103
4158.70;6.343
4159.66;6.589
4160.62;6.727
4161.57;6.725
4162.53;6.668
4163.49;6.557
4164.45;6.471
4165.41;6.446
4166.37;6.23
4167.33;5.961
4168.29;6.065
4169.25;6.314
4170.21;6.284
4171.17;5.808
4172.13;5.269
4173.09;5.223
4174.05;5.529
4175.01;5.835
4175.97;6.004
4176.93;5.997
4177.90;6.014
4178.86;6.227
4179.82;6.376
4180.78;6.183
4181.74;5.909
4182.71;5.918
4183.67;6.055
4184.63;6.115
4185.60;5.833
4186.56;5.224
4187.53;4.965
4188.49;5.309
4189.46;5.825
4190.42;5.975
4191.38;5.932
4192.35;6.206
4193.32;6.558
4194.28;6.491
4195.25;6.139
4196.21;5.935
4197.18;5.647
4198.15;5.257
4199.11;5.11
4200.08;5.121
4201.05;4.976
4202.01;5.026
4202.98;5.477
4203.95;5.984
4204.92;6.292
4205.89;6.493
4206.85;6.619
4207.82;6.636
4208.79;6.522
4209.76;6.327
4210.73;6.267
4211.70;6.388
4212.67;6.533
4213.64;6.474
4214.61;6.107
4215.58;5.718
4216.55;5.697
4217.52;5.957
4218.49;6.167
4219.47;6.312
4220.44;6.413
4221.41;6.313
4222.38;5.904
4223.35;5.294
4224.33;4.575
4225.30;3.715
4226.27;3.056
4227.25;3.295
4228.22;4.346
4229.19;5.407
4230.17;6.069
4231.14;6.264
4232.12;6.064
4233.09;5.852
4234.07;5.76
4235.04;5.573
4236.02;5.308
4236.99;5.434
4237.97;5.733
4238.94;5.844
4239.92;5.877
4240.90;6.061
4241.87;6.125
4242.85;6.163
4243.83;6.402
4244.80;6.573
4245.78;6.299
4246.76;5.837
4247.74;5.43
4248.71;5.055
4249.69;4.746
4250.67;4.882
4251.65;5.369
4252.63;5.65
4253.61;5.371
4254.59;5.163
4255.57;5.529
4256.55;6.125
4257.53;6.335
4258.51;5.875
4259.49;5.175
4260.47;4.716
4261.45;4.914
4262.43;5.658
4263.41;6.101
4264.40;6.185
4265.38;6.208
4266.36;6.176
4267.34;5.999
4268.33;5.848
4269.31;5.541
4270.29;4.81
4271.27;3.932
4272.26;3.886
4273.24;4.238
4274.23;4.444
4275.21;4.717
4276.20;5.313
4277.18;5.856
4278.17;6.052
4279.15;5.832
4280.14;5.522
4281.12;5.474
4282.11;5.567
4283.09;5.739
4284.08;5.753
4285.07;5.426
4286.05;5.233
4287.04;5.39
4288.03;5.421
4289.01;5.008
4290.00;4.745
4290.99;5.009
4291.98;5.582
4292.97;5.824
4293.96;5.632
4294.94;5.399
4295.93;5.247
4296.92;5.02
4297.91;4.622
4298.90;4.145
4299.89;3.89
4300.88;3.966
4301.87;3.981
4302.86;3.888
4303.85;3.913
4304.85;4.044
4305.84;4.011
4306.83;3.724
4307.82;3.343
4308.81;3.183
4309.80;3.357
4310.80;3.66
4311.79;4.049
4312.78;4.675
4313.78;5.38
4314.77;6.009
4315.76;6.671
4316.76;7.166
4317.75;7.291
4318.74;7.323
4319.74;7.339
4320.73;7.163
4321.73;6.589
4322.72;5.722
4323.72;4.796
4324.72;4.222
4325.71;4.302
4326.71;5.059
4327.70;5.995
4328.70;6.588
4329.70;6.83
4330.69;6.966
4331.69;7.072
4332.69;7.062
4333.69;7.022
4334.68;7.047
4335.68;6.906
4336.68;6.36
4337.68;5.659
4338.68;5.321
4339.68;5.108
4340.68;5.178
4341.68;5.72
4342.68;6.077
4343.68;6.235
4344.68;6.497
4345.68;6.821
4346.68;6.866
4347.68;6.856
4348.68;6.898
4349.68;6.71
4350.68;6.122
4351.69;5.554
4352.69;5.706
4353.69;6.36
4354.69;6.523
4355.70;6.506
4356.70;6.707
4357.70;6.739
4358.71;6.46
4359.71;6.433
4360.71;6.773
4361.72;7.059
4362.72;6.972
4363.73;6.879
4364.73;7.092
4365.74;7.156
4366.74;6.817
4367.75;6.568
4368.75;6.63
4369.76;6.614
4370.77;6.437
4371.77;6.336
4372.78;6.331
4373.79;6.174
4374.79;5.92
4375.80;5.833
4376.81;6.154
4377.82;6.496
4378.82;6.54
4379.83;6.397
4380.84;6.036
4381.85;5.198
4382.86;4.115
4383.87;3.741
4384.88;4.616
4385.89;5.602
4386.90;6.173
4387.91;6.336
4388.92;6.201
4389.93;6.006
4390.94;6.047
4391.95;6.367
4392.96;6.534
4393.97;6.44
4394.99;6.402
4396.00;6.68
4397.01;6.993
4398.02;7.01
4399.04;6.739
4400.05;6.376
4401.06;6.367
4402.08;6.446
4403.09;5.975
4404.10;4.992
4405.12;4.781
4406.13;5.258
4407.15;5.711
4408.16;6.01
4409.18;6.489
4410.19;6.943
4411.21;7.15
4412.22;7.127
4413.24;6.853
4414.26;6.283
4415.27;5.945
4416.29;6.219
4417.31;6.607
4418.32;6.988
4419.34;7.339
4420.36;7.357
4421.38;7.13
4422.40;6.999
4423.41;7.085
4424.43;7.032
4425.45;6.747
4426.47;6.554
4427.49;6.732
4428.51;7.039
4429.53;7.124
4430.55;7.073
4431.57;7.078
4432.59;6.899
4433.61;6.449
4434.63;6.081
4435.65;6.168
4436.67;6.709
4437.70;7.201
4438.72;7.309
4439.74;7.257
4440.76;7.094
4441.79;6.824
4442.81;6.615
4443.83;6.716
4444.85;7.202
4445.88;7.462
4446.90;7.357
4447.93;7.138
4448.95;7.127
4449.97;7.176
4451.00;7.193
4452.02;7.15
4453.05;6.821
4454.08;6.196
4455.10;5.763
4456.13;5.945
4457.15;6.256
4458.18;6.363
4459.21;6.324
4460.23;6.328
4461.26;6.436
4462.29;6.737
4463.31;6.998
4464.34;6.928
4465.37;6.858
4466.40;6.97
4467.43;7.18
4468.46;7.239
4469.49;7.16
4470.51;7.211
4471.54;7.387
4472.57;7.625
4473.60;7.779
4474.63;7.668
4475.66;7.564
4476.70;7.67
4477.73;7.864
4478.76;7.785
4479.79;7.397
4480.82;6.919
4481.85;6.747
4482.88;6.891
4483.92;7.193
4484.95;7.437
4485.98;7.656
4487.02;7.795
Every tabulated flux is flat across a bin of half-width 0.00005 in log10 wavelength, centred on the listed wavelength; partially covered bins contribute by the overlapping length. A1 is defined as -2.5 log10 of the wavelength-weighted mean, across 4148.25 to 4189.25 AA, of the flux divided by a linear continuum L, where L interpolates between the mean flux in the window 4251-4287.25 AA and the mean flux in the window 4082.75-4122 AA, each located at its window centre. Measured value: -0.02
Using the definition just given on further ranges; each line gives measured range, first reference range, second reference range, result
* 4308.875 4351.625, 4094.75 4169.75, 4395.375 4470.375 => 0.08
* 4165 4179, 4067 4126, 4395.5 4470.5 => 0.04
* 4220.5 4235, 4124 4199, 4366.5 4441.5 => 0.18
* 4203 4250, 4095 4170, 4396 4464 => 0.09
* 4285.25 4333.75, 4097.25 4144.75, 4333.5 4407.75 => 0.17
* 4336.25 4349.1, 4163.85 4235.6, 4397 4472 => 0.04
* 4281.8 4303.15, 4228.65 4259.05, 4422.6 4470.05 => 0.19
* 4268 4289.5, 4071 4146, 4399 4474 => 0.22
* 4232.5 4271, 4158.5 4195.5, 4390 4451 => 0.10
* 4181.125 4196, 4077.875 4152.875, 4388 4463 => 0.06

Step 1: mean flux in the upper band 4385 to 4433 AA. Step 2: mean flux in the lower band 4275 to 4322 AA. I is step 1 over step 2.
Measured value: 1.26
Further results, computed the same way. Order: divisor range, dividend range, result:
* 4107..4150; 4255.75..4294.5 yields 0.89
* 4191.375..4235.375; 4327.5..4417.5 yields 1.10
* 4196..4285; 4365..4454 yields 1.16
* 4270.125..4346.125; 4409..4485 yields 1.29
